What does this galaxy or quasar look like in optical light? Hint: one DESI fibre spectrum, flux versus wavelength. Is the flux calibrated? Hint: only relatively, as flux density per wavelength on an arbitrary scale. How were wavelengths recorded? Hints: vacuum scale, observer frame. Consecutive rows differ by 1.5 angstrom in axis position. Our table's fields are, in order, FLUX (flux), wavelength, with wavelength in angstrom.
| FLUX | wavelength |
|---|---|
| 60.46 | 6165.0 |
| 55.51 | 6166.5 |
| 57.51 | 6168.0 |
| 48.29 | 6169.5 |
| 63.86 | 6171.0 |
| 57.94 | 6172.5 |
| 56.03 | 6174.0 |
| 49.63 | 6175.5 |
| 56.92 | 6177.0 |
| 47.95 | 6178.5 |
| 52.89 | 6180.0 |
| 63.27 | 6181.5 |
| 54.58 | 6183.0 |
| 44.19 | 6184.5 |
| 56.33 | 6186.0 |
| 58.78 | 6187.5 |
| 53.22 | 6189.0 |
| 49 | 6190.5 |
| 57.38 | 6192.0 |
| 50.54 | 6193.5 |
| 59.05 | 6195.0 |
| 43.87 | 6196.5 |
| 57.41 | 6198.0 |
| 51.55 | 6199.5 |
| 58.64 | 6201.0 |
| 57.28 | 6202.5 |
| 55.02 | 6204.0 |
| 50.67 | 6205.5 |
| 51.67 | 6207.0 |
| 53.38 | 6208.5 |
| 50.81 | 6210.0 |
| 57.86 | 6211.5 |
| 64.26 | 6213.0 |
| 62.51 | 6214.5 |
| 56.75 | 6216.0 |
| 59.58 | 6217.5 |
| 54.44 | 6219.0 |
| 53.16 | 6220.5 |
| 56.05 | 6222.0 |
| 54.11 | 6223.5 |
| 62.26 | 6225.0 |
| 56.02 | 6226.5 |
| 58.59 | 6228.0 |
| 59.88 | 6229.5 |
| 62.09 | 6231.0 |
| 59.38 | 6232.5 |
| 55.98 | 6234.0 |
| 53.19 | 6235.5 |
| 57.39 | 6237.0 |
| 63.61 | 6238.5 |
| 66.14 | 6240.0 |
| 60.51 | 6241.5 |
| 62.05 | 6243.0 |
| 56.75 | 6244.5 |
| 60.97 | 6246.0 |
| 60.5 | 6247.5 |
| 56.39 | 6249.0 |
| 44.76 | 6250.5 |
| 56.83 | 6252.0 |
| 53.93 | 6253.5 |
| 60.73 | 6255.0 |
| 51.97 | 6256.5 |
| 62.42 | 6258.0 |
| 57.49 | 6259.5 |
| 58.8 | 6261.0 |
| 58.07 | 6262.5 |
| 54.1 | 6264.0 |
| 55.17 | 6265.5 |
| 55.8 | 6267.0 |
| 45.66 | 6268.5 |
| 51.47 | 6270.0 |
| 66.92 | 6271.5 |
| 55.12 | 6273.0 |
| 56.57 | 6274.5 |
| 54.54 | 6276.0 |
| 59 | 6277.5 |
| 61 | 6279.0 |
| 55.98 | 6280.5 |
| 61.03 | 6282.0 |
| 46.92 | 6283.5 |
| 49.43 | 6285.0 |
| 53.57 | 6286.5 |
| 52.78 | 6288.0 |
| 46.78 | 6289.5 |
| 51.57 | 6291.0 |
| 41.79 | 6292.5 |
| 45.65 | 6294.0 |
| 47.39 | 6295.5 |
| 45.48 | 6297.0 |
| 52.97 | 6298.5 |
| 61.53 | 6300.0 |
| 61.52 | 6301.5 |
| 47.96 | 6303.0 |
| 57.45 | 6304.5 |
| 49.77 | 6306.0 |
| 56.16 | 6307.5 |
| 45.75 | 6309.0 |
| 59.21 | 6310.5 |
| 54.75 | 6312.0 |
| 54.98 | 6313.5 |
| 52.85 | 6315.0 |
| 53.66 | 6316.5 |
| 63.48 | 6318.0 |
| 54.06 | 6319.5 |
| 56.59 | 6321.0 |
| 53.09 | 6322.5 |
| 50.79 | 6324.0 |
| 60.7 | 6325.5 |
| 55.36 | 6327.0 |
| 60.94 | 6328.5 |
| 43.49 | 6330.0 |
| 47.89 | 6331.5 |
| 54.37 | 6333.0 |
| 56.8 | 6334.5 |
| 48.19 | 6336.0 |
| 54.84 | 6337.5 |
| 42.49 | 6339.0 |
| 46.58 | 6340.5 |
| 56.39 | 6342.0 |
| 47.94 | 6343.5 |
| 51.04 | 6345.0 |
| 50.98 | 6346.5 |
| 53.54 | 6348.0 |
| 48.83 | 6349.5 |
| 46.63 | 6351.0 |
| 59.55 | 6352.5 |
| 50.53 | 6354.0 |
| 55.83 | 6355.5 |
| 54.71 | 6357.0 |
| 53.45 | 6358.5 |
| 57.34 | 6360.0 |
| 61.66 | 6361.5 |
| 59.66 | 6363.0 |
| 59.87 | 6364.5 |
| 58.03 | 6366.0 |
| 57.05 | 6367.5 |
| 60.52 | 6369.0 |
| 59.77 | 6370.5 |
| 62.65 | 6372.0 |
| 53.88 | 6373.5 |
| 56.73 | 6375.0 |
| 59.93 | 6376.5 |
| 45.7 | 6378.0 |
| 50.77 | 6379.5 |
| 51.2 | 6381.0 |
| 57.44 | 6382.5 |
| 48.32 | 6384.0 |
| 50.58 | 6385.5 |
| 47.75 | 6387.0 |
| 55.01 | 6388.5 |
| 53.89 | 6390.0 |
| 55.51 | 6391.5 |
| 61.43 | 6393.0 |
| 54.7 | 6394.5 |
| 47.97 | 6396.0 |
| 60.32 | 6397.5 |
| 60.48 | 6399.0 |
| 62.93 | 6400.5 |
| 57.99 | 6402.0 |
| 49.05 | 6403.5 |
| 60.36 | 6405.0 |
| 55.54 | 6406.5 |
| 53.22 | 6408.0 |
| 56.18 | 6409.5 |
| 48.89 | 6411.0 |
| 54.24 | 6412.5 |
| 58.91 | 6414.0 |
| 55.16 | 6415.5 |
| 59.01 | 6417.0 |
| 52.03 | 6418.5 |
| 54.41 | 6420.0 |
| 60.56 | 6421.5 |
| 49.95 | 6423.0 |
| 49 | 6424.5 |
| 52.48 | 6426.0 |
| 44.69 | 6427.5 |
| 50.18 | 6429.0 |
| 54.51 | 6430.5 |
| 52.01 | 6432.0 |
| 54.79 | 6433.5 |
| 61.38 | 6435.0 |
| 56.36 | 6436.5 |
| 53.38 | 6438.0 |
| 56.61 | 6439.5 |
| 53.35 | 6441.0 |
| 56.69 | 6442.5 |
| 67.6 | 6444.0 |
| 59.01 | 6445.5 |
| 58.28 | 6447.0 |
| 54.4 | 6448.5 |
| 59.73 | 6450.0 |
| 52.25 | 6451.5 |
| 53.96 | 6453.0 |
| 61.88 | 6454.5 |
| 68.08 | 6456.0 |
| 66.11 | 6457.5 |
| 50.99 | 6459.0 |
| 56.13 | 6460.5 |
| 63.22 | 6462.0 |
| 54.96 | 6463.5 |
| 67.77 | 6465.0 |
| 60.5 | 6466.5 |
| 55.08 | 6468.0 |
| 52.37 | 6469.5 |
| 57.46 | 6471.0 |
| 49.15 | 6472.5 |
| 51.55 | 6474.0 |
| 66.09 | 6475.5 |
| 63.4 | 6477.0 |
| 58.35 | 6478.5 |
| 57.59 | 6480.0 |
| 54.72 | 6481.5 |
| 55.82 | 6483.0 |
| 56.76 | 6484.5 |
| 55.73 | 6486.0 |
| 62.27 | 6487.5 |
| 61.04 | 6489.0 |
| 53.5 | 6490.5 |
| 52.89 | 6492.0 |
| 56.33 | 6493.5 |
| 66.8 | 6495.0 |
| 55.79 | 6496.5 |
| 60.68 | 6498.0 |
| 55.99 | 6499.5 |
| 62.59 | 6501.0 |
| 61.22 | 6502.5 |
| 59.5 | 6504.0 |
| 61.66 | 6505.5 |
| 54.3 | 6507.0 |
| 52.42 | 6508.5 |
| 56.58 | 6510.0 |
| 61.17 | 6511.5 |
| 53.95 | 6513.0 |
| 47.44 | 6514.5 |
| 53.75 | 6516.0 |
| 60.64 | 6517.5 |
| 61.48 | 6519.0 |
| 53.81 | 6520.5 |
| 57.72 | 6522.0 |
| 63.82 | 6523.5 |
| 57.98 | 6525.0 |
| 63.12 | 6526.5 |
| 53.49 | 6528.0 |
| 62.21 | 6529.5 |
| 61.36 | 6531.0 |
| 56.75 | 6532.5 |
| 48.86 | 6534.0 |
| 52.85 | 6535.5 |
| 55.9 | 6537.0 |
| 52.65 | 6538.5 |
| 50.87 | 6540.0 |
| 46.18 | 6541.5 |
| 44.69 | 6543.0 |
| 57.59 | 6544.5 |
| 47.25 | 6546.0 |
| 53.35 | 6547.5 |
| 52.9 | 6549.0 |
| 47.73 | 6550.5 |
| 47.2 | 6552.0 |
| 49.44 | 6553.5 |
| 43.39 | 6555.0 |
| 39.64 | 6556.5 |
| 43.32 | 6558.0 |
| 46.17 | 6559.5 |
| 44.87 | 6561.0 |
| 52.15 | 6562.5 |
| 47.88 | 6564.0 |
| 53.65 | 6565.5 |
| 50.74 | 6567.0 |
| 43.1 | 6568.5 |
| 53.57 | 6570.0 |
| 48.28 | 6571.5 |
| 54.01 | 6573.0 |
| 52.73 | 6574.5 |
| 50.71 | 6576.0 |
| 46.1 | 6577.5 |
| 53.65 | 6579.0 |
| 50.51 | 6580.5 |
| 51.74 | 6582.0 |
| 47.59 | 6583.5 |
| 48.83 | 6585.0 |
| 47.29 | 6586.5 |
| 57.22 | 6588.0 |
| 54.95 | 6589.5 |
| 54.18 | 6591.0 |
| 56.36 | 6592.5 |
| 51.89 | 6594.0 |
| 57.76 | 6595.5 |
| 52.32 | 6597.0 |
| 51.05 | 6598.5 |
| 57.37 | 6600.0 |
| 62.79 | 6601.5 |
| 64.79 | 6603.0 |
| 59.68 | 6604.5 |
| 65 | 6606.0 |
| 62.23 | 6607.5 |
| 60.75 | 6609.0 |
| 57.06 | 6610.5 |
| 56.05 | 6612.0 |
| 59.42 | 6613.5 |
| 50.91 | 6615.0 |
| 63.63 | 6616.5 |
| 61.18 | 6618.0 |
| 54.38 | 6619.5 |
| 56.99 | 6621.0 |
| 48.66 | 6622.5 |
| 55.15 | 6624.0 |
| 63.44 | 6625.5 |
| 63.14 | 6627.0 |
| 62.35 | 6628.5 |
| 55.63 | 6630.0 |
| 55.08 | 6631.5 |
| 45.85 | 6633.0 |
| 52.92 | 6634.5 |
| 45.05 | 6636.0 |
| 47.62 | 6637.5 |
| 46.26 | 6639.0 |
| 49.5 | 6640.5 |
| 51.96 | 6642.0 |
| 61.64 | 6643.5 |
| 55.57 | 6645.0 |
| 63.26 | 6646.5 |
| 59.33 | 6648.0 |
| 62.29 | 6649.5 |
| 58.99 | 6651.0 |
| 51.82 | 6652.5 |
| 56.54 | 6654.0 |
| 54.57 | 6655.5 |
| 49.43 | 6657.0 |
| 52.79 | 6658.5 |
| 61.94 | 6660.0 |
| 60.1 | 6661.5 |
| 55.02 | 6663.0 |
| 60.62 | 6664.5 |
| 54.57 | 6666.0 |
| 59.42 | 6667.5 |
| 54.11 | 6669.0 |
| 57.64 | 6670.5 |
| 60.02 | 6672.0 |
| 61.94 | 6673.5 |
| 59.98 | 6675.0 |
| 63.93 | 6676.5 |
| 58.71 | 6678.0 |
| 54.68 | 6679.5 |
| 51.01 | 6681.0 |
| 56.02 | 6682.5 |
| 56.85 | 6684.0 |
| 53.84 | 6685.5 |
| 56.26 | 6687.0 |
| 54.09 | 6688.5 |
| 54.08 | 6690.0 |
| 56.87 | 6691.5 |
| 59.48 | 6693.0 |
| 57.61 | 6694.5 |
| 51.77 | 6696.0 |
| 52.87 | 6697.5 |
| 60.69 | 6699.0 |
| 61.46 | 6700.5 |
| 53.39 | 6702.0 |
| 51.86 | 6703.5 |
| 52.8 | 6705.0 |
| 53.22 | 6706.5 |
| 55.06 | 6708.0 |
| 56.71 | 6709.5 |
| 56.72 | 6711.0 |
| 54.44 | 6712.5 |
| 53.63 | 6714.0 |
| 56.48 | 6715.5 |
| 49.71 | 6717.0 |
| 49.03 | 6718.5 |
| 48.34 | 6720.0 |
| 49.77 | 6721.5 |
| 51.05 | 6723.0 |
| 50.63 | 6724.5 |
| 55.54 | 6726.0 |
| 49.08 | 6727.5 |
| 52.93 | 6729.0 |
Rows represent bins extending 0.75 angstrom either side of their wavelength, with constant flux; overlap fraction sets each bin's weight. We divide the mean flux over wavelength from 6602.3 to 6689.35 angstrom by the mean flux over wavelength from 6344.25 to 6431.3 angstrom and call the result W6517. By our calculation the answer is 1.04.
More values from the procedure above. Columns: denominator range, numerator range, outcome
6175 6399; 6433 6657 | 1.01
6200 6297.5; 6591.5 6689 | 1.01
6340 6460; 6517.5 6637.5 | 0.97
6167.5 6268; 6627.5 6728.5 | 0.98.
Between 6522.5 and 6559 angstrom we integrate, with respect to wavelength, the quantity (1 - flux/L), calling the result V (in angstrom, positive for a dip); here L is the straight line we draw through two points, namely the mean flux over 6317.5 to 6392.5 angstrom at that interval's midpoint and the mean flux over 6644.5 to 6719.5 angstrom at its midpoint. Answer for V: 2.04 angstrom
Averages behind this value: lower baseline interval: 54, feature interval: 52.2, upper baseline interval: 56.2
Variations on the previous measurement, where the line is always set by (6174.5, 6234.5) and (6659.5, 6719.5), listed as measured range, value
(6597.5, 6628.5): -1.48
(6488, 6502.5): -0.71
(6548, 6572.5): 3.54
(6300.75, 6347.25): 1.99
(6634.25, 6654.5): 0.58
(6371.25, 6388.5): 0.75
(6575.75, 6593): 1.37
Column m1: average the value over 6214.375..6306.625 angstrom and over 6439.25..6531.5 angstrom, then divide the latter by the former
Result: 1.0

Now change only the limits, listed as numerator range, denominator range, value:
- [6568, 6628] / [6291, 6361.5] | 1.05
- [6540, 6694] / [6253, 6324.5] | 1.00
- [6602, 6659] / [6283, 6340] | 1.08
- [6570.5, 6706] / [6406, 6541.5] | 0.98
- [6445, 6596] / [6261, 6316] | 1.02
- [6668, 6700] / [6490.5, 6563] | 1.05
